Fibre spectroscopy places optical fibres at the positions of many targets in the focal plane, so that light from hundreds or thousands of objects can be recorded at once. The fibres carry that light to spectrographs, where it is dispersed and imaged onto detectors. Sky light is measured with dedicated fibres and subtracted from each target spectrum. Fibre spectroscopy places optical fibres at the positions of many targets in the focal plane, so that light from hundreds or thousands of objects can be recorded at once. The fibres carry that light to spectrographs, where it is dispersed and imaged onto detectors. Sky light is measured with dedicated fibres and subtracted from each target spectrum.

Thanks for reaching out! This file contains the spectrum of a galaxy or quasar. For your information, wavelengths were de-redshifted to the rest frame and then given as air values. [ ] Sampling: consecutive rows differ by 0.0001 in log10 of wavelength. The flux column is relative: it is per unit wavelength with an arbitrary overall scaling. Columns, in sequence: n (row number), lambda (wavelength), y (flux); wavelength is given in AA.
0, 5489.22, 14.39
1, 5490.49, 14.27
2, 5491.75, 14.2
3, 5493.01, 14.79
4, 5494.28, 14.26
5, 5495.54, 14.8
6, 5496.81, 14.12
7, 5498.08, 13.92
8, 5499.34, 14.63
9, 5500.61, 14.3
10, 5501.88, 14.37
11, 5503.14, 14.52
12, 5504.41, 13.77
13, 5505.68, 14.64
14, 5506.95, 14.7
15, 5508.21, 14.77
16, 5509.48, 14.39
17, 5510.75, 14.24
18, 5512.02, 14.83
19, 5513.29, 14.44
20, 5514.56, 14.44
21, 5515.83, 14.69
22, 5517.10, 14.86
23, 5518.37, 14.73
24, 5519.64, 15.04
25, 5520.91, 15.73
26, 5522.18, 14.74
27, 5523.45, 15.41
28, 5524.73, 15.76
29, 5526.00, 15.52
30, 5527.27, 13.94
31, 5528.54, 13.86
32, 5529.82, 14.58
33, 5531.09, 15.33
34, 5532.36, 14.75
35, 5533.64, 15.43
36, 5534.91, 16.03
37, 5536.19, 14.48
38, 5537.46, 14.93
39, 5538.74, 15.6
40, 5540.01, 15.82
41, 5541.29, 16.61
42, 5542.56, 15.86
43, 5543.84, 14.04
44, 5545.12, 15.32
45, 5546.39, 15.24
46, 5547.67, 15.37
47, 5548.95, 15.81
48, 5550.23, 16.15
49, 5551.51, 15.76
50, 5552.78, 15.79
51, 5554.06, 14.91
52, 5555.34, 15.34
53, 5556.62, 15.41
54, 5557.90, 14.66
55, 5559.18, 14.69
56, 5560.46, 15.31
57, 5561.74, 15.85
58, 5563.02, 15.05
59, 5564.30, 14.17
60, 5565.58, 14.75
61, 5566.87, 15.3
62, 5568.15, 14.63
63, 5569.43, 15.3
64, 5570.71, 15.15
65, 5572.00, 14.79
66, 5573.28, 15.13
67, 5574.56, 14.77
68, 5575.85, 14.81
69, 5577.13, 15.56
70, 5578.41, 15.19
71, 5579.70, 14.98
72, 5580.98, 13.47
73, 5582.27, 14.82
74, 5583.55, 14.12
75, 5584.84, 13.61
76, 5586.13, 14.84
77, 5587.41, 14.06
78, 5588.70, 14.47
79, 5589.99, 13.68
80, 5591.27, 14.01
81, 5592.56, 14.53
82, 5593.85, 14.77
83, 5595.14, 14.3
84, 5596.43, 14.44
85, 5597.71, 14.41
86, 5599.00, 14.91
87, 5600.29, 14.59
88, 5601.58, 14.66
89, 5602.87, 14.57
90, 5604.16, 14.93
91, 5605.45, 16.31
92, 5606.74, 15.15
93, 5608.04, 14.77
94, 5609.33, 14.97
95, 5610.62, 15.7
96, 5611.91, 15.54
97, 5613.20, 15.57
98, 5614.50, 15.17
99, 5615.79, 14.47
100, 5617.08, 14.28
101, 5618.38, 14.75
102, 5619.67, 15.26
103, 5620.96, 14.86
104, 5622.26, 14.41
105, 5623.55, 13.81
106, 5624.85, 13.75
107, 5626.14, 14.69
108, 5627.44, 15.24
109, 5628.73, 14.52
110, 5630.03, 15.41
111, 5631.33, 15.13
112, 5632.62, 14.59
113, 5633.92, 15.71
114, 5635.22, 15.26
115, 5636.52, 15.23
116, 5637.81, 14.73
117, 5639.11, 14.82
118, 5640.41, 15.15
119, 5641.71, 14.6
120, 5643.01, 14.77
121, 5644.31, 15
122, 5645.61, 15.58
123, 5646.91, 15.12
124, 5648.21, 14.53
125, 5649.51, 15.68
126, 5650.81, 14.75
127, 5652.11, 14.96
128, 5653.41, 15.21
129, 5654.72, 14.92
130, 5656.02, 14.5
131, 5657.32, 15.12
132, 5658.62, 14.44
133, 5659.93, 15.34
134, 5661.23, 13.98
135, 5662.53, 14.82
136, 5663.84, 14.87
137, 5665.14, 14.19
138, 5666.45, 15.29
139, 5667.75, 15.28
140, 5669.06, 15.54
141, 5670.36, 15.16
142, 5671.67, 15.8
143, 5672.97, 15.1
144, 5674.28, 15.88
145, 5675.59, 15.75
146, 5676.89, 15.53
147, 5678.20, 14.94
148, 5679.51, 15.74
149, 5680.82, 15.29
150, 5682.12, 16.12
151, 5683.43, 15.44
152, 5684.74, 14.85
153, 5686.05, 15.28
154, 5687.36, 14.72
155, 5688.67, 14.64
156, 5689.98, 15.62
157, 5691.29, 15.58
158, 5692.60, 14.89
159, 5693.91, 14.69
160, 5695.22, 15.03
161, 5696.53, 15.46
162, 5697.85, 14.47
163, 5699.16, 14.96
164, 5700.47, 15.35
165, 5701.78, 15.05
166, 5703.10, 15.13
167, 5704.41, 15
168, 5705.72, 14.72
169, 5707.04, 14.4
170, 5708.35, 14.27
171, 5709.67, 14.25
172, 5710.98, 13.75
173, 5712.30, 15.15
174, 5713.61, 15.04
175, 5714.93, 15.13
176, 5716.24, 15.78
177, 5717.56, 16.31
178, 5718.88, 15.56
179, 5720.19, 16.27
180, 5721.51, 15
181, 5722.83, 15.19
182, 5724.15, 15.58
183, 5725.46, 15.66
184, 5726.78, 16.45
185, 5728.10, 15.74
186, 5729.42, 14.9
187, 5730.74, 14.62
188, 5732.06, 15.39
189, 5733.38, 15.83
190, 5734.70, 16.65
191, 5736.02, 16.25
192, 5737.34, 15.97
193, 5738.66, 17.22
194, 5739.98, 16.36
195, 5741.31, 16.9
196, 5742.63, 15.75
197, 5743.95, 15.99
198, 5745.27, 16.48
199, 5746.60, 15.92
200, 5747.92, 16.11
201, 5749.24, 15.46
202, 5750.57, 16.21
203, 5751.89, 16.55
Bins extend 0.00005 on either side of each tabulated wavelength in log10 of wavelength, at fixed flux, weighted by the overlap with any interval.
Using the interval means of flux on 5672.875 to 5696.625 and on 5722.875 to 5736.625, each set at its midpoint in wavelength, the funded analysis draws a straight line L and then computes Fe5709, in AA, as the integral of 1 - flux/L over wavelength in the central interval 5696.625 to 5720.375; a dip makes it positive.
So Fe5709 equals 0.7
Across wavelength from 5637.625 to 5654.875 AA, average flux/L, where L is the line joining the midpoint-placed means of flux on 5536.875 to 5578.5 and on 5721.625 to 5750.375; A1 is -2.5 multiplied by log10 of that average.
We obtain 0.042 mag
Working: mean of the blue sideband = 15.2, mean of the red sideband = 15.9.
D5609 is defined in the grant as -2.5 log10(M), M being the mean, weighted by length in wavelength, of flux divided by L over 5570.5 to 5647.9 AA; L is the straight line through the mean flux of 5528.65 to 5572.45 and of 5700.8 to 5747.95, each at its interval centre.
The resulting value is 0.04 mag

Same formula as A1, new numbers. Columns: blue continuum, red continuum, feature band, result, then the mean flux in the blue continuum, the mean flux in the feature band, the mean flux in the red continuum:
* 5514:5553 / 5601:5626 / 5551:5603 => 0.02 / 15.2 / 14.8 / 14.9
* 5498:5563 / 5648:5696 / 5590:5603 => 0.04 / 15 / 14.5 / 15.1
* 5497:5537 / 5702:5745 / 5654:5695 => 0.01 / 14.7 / 15.1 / 15.5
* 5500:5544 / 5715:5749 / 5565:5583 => 0.02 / 14.9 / 14.9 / 15.9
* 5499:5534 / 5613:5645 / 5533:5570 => -0.04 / 14.7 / 15.3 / 14.8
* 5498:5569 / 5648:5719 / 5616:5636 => 0.02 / 15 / 14.8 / 15.1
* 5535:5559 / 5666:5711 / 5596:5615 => 0.02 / 15.4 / 15.1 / 15.1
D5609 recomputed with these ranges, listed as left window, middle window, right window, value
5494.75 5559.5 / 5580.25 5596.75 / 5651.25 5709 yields 0.06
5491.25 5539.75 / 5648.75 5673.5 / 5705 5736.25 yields 0.01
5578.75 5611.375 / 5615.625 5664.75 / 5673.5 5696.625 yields 0.01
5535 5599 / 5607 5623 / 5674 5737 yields 0.01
